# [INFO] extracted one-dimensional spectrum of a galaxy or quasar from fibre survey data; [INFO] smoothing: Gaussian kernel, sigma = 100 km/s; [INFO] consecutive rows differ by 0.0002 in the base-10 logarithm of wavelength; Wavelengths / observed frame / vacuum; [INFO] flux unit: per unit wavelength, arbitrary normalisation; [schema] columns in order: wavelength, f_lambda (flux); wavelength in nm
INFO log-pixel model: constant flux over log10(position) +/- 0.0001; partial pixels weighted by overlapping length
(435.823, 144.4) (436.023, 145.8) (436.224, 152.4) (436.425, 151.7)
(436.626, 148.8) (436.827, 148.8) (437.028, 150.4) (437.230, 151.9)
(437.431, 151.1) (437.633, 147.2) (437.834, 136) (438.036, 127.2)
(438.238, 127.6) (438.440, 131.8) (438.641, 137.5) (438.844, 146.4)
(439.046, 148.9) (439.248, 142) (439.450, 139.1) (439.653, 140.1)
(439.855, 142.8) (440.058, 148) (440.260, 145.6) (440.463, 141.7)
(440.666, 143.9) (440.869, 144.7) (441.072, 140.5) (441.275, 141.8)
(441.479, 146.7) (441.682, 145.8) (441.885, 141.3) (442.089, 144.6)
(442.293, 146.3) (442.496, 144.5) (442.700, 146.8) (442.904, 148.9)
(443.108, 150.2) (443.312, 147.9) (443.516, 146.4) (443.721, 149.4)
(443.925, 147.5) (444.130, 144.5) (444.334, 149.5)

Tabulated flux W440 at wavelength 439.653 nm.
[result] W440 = 140.1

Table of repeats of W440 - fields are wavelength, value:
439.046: 148.9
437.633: 147.2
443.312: 147.9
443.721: 149.4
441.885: 141.3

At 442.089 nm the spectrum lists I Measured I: 144.6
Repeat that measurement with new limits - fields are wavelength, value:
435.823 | 144.4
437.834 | 136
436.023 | 145.8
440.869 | 144.7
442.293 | 146.3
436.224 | 152.4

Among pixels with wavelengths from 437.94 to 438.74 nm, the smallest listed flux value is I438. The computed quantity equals 127.2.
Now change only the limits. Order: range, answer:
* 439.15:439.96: 139.1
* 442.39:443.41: 144.5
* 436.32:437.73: 147.2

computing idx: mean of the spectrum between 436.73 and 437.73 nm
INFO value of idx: 150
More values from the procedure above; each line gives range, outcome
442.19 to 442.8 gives 146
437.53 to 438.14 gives 137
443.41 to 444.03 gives 148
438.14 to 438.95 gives 136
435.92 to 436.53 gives 150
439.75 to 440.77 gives 144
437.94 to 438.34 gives 127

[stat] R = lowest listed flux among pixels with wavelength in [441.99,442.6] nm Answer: 144.5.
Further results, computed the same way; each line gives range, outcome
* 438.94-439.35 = 142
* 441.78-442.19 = 141.3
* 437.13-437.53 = 151.1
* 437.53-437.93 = 136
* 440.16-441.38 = 140.5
